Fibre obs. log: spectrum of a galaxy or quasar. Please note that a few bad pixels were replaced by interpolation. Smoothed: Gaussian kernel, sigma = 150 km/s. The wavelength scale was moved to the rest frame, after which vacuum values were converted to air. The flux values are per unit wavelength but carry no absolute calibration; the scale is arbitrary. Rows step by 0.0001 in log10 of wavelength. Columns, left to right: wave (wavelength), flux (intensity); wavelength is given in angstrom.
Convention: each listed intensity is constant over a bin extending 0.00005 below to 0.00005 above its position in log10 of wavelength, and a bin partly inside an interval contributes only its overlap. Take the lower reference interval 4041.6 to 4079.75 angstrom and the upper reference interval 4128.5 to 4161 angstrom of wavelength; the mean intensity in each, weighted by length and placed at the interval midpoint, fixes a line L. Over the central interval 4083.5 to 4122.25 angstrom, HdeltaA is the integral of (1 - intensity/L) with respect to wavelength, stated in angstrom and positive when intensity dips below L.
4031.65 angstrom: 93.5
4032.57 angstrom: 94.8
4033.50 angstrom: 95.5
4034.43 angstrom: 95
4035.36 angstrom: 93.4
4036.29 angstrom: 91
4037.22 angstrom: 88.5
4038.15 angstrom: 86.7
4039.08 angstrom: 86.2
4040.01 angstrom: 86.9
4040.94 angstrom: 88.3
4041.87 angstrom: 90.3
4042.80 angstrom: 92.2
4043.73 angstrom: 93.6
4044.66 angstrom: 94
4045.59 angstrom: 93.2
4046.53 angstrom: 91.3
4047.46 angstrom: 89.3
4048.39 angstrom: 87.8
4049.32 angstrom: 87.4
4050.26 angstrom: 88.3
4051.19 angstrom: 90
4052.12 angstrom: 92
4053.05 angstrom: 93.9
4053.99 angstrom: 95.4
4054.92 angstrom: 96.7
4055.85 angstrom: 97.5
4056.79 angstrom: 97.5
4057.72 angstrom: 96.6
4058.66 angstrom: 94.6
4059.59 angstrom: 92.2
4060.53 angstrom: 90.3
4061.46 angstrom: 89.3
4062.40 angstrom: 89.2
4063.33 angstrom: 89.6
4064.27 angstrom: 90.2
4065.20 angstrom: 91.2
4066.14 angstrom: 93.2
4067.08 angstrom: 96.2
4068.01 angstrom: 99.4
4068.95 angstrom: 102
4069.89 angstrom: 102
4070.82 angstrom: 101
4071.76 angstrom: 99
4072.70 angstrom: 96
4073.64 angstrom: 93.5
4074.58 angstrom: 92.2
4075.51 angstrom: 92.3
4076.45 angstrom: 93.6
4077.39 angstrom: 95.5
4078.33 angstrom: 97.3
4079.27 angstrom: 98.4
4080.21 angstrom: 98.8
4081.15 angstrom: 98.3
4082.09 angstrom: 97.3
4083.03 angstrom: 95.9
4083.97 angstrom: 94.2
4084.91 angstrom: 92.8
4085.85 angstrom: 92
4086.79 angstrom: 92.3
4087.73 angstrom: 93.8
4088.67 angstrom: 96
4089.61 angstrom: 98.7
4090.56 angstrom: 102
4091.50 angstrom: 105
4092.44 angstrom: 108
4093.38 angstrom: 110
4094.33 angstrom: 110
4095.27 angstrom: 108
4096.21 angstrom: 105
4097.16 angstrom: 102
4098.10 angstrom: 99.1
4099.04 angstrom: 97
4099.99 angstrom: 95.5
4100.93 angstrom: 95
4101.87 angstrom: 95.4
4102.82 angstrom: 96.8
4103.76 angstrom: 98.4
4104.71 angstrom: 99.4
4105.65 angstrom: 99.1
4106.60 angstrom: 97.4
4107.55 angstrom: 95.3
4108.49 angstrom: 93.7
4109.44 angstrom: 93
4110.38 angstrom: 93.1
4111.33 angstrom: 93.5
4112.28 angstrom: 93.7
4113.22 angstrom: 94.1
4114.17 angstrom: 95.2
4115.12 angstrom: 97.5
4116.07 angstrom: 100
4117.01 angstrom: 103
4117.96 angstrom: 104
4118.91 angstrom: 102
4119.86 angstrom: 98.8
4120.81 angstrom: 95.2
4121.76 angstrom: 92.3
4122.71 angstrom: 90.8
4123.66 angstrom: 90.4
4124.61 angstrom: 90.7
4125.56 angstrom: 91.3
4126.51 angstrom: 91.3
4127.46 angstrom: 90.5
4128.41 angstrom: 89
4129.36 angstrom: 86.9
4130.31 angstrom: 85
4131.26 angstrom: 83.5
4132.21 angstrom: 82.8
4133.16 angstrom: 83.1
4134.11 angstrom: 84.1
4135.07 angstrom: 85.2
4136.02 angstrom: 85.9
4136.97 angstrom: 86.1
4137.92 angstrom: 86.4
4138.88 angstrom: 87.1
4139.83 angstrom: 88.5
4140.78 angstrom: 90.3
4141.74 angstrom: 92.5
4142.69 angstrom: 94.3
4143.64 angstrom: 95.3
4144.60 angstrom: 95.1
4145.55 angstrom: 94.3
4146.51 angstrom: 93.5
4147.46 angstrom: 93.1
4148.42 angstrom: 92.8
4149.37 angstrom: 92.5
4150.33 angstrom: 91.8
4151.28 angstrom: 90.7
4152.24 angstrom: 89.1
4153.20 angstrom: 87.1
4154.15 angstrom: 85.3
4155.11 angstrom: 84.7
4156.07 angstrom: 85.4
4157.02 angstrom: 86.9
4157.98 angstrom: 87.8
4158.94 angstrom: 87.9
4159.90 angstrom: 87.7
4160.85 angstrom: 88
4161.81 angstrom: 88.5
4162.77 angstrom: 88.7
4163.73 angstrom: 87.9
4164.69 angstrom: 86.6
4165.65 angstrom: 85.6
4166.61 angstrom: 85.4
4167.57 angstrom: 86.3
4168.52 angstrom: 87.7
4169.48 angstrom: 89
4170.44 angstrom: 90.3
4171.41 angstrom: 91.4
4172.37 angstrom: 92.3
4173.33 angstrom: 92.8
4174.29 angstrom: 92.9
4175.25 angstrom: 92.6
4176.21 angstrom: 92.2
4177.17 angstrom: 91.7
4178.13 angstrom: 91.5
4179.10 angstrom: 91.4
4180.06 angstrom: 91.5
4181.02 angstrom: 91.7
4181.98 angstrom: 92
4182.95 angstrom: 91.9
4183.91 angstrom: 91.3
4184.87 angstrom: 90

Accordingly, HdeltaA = -3.0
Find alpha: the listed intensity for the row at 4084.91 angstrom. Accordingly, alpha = 92.8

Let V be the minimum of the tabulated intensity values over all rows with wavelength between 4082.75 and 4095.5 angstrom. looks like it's 92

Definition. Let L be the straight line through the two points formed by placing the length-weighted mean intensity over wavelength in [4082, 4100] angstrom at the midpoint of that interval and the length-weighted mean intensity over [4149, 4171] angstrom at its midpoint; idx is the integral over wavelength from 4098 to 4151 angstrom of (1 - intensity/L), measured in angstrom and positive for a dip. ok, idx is 0.7 angstrom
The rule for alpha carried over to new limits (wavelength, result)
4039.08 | 86.2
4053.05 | 93.9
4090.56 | 102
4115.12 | 97.5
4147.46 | 93.1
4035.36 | 93.4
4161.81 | 88.5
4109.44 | 93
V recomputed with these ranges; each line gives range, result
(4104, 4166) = 82.8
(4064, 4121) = 90.2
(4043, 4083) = 87.4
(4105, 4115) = 93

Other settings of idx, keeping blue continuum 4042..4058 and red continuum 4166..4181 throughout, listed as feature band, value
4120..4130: 0.0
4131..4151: 0.4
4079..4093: -0.8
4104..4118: -0.8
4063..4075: -0.5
